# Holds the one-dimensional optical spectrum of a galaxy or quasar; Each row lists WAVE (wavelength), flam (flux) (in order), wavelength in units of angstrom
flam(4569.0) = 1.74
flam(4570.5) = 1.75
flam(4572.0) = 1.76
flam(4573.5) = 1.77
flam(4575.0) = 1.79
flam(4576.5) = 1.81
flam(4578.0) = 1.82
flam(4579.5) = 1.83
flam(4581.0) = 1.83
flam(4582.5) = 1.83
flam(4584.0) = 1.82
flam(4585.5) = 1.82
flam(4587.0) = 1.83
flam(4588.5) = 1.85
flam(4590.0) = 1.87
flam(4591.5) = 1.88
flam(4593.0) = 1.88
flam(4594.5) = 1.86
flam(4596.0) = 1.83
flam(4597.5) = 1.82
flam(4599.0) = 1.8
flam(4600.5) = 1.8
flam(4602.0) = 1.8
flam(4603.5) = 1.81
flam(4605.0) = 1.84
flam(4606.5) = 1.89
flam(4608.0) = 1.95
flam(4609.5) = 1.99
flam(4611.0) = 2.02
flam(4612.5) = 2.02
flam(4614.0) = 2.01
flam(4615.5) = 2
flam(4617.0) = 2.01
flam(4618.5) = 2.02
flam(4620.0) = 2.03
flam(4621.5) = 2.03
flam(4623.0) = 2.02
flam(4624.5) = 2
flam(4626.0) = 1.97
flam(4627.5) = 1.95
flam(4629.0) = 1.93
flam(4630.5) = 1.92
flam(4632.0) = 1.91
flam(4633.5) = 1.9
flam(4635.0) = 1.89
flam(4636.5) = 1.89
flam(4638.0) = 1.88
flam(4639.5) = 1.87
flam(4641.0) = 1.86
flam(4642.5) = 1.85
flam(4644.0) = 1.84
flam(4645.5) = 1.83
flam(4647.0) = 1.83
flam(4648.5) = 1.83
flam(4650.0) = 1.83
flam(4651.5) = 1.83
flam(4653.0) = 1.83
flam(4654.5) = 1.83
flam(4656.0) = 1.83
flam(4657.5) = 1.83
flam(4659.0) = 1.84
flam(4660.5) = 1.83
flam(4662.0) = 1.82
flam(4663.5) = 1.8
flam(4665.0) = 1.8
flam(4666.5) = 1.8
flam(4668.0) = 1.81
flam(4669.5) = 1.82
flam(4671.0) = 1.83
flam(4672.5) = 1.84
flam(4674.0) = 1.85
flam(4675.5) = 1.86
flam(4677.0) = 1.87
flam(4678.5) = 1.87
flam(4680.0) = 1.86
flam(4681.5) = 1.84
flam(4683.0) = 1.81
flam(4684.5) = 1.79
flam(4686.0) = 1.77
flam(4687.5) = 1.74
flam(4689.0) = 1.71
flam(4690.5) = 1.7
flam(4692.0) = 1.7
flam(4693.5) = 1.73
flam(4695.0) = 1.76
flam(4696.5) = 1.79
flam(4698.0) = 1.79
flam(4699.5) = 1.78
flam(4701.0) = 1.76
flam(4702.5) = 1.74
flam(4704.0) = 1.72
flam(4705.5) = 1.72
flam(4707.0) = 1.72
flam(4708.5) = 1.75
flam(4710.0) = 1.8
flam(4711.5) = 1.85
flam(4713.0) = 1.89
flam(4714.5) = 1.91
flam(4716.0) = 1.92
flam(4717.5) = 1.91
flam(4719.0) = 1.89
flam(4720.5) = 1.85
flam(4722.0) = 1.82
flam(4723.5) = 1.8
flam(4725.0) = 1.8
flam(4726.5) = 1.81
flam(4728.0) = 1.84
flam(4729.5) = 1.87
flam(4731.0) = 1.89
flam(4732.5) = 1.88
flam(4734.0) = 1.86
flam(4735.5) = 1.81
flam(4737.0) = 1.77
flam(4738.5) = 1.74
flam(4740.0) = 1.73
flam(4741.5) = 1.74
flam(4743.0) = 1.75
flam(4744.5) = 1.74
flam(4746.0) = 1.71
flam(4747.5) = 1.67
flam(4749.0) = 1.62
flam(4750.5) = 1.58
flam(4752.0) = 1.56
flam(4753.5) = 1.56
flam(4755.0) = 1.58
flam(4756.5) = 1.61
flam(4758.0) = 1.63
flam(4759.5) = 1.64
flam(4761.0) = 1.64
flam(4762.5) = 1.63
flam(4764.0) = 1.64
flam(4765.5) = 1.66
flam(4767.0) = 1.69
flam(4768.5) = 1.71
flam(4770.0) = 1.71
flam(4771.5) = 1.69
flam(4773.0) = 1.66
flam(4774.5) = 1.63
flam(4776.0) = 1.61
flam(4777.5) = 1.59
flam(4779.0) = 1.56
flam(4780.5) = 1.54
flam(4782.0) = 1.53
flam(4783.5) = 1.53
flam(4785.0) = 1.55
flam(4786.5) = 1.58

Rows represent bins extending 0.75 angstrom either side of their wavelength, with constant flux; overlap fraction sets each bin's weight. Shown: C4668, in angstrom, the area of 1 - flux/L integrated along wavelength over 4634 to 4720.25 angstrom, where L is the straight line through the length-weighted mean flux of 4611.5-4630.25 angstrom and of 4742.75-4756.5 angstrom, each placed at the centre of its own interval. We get 1.0 angstrom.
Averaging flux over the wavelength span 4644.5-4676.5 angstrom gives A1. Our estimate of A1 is 1.83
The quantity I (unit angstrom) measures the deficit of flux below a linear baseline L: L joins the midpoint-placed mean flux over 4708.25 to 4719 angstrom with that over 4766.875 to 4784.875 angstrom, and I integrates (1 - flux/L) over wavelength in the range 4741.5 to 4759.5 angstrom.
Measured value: 0.8 angstrom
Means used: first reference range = 1.87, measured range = 1.64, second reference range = 1.62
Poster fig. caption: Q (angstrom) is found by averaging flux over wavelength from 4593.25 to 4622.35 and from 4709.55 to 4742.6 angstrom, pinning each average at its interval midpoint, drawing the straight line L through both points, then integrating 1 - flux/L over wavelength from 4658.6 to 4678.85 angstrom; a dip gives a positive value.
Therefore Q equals 0.5 angstrom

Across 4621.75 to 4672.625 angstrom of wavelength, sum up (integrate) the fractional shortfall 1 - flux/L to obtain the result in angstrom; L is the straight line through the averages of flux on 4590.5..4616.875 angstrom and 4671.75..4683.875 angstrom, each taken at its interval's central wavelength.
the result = 0.1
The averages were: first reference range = 1.9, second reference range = 1.85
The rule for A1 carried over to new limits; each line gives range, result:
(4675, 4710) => 1.77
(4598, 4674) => 1.89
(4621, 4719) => 1.83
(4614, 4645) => 1.94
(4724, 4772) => 1.71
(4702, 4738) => 1.83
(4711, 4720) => 1.9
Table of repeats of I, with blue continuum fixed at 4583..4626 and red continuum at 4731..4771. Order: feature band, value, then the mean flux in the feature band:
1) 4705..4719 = -0.7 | 1.84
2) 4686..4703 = 0.3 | 1.75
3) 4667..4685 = -0.3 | 1.84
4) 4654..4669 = 0.1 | 1.82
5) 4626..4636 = -0.3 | 1.92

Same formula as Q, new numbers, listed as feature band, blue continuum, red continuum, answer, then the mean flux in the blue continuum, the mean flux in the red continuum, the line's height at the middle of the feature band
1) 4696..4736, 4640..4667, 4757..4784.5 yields -2.3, 1.83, 1.63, 1.72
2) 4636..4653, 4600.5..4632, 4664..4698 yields 0.4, 1.96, 1.8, 1.89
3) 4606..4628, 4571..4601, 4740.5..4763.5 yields -2.5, 1.82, 1.64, 1.79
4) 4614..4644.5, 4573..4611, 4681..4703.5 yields -2.1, 1.84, 1.76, 1.81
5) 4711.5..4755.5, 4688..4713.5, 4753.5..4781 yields -2.1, 1.76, 1.63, 1.7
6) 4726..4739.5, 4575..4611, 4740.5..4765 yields -1.3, 1.85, 1.64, 1.67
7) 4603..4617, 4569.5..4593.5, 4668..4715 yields -1.1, 1.82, 1.79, 1.81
